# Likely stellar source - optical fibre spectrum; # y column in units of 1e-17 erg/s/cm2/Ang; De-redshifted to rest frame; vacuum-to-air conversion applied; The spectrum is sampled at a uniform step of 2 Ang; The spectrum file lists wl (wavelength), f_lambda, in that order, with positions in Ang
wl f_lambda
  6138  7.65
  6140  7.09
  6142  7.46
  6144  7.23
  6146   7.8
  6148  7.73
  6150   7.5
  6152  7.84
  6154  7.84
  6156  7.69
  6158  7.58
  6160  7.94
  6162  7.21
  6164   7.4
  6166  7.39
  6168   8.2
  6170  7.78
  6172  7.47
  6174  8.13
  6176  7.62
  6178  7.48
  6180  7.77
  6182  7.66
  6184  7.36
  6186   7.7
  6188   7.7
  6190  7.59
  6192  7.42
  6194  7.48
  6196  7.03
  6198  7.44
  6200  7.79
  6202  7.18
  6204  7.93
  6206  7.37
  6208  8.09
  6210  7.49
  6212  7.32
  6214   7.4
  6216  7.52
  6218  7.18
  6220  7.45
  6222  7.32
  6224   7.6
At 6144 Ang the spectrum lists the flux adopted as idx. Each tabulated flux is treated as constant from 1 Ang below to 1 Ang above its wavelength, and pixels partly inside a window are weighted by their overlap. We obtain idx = 7.23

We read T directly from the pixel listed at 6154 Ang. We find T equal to 7.84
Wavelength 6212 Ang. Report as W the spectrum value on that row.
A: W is 7.32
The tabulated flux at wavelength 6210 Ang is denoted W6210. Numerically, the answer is 7.49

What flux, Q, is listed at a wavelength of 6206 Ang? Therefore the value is 7.37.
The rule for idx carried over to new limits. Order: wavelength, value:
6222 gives 7.32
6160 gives 7.94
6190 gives 7.59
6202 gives 7.18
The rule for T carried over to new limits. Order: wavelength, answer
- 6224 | 7.6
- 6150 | 7.5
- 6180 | 7.77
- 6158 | 7.58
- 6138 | 7.65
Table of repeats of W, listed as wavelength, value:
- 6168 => 8.2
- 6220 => 7.45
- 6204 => 7.93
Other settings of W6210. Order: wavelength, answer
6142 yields 7.46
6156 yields 7.69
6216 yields 7.52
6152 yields 7.84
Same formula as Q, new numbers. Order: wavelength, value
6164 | 7.4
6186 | 7.7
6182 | 7.66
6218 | 7.18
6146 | 7.8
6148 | 7.73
